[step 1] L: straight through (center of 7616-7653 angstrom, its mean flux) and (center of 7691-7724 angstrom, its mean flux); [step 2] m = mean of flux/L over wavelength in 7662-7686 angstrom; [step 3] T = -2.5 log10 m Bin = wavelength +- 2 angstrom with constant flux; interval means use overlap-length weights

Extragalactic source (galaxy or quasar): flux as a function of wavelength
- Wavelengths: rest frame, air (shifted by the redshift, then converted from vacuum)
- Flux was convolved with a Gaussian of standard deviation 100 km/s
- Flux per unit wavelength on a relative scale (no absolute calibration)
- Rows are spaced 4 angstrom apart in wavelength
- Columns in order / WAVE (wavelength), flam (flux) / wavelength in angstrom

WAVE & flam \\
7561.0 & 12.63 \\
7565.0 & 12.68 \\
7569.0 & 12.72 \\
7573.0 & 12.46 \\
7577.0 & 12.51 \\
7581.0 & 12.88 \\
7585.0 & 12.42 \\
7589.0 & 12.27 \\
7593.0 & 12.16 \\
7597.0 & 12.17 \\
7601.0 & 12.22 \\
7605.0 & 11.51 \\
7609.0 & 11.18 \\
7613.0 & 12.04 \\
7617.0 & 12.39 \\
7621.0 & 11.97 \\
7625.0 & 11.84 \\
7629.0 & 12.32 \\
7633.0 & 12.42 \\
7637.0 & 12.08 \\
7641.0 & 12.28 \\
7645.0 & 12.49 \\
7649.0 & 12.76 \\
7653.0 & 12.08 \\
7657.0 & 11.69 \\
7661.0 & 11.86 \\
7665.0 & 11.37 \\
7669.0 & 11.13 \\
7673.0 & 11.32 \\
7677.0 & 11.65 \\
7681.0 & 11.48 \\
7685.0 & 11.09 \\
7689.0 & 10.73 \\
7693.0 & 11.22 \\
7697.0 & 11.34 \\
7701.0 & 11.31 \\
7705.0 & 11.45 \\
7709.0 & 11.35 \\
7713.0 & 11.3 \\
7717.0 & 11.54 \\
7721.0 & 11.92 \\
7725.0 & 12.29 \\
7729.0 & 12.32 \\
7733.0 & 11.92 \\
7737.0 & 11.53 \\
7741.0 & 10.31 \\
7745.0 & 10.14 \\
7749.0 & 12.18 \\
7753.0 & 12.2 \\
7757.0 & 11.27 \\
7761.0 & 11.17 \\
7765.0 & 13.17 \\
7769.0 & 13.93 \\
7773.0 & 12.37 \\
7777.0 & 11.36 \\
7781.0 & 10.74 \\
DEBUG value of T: 0.043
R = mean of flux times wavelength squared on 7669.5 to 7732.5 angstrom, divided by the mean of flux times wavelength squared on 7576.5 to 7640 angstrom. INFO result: 1.0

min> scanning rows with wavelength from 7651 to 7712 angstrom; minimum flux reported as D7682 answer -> 10.73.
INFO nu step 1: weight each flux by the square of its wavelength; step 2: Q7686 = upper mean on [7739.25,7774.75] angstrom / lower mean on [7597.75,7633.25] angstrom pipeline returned 1.03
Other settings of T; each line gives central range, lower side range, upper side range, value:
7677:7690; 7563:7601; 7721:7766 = 0.07 mag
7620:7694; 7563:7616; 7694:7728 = 0.01 mag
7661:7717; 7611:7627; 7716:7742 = 0.05 mag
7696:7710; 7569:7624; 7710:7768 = 0.04 mag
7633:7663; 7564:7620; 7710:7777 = -0.01 mag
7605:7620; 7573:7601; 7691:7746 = 0.03 mag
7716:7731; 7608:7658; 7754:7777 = 0.02 mag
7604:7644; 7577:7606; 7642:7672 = 0.01 mag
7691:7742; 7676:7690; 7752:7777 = 0.01 mag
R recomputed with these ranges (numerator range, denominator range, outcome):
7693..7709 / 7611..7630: 0.96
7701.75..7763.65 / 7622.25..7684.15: 0.99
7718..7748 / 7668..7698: 1.04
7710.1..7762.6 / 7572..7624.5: 0.98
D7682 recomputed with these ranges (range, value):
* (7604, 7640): 11.18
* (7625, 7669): 11.13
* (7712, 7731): 11.3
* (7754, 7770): 11.17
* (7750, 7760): 11.27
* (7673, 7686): 11.09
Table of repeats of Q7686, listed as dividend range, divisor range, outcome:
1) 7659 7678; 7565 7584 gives 0.93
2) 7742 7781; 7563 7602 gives 1.00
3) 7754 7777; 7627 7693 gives 1.07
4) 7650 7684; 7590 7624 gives 0.98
